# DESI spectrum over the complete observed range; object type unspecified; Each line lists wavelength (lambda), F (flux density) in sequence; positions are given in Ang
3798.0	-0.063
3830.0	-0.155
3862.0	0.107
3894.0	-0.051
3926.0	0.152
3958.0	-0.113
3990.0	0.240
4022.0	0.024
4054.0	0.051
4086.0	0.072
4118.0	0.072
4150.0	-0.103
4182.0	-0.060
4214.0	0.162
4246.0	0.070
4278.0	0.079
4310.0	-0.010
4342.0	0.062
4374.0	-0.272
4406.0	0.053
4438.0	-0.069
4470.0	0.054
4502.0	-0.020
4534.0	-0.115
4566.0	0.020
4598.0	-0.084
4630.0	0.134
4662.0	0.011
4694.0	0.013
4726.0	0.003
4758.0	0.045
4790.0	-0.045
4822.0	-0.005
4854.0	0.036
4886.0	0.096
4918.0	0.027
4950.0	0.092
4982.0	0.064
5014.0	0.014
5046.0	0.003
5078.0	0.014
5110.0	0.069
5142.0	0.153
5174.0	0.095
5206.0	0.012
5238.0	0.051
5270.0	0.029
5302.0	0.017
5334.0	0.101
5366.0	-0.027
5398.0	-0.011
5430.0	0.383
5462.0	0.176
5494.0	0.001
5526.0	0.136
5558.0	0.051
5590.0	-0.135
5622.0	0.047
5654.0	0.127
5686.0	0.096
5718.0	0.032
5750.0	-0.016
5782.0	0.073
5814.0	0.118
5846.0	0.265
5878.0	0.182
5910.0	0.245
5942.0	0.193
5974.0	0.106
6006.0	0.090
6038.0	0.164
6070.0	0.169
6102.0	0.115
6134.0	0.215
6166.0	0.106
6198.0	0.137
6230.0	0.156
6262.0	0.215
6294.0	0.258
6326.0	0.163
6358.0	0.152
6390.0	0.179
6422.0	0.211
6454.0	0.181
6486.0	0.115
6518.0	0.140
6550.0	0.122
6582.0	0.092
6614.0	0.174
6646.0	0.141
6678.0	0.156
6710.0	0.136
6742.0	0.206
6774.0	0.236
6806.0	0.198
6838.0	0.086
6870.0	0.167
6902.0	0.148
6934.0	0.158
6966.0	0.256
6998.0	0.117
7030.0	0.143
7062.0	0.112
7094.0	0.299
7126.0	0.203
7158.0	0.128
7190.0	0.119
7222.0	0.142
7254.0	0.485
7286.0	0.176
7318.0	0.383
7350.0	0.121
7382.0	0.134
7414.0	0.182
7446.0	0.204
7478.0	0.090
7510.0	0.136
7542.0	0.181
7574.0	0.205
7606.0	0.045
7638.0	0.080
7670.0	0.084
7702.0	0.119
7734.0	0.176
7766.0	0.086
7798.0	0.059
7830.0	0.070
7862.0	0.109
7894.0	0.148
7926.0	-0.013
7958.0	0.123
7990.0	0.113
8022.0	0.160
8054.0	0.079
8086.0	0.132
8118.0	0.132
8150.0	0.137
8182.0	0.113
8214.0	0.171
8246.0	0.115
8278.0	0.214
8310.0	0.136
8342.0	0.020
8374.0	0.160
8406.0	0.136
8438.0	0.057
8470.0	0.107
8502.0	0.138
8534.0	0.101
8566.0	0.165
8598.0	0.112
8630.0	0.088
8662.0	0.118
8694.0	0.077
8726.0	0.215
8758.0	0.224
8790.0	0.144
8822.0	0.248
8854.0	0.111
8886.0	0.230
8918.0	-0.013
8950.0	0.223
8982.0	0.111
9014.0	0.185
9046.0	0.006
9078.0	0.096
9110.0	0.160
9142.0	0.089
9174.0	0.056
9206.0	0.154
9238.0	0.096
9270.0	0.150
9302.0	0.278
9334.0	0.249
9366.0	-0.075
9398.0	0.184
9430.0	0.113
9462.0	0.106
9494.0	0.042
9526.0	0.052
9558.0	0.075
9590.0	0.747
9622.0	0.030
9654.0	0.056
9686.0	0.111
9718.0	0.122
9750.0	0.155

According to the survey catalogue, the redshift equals 0.460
